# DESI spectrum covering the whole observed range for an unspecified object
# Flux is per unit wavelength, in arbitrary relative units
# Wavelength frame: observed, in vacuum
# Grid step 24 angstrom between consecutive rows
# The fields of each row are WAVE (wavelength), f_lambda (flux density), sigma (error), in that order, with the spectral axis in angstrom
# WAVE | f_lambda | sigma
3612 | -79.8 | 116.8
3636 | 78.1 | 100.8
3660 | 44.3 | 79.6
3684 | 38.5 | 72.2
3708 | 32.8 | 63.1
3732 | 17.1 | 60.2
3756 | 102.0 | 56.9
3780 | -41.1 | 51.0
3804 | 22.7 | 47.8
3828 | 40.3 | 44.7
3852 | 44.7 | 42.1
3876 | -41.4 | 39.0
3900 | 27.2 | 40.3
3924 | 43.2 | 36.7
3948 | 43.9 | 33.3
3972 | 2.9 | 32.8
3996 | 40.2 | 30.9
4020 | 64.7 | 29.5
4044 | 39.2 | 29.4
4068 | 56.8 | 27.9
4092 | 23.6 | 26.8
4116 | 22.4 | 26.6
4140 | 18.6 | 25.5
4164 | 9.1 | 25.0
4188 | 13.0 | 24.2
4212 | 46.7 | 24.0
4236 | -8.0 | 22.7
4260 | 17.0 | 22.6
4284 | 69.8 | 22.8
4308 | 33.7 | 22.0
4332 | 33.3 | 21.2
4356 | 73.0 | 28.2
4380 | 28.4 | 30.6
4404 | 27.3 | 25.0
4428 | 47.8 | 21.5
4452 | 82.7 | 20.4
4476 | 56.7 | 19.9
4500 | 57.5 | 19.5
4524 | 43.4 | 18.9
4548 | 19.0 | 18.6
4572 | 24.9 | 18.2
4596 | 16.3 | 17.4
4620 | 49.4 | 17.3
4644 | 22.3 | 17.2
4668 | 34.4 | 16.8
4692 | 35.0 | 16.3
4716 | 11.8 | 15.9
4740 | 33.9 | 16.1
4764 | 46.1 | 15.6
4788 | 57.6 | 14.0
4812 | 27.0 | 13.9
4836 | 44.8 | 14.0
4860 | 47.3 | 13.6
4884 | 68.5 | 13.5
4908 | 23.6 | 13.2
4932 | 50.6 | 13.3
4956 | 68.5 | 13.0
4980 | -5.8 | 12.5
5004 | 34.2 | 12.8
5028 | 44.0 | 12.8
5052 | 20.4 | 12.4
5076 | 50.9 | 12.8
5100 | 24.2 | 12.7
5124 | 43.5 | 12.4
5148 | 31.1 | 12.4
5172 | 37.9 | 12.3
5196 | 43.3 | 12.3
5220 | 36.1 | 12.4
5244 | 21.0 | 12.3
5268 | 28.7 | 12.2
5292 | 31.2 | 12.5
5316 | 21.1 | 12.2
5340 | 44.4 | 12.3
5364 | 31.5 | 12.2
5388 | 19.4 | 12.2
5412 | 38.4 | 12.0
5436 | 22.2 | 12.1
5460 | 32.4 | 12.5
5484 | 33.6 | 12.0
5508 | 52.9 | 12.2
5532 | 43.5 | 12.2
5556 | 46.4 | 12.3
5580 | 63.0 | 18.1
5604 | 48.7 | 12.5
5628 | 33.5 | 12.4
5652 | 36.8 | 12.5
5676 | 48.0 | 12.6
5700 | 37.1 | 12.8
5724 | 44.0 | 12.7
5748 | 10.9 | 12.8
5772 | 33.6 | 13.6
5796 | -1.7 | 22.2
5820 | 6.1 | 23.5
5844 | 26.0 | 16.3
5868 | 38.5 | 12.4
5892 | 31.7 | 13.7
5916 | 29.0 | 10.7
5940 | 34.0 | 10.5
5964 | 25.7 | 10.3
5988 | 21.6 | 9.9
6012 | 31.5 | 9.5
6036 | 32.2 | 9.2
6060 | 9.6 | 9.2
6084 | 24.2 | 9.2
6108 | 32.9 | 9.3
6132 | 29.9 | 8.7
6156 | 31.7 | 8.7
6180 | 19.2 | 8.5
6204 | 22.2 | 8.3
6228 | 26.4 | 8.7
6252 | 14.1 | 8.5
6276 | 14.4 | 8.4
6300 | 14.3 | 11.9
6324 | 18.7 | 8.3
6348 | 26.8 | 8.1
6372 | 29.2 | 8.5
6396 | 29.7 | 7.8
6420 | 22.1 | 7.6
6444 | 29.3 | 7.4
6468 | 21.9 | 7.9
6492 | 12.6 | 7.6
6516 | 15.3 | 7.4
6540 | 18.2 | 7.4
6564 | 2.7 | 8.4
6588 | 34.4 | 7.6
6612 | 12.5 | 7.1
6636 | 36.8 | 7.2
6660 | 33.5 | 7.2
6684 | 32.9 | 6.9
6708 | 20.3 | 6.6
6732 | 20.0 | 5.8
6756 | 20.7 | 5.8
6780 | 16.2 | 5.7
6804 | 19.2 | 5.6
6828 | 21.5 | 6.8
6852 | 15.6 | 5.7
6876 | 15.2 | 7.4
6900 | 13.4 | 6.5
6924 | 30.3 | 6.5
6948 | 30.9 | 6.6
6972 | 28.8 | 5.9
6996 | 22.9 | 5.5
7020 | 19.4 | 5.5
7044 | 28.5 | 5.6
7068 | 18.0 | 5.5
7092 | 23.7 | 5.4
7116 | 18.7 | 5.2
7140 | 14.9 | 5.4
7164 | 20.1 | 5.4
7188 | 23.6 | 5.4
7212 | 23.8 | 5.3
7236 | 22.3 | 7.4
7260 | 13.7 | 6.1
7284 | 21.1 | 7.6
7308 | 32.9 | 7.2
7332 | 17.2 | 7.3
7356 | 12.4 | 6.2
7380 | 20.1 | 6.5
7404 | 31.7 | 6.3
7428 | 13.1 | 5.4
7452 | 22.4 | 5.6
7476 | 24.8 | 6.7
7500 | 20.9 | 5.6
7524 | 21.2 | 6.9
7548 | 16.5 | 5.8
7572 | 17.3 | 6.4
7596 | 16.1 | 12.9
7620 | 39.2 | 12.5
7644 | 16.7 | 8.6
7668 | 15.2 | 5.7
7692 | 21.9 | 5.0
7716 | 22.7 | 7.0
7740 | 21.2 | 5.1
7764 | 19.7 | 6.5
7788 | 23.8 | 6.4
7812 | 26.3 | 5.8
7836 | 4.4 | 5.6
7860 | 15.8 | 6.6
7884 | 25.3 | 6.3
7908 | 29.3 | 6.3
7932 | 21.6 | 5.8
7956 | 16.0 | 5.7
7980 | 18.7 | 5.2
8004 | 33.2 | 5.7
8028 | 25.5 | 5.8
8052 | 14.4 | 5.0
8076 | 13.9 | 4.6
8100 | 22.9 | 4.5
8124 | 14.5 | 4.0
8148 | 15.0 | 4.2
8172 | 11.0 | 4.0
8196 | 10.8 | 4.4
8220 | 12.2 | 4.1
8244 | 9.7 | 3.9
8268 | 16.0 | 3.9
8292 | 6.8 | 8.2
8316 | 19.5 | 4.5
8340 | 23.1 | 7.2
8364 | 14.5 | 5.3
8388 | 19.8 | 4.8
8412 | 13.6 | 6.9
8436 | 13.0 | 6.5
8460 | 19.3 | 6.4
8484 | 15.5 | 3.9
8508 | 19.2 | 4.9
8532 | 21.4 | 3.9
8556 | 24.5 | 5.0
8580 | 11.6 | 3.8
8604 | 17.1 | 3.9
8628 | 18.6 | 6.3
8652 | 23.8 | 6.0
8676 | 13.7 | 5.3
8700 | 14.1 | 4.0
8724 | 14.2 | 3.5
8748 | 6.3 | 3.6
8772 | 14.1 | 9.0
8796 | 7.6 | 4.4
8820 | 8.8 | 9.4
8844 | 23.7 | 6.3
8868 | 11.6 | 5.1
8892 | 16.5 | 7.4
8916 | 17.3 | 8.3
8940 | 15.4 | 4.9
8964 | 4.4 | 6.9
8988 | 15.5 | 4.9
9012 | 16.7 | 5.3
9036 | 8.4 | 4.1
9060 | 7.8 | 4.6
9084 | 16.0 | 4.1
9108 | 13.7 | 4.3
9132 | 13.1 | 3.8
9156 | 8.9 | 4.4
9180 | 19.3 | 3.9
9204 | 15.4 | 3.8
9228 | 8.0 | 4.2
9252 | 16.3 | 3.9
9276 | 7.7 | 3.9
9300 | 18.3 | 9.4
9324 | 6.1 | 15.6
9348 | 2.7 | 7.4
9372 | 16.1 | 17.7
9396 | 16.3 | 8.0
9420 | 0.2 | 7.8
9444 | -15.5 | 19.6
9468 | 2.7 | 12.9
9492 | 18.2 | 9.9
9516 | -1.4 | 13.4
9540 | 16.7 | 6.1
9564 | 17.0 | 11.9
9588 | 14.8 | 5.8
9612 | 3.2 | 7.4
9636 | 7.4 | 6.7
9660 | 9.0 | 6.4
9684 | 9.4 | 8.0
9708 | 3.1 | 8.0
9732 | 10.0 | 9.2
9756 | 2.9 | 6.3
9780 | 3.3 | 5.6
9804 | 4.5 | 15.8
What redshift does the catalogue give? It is 0.06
